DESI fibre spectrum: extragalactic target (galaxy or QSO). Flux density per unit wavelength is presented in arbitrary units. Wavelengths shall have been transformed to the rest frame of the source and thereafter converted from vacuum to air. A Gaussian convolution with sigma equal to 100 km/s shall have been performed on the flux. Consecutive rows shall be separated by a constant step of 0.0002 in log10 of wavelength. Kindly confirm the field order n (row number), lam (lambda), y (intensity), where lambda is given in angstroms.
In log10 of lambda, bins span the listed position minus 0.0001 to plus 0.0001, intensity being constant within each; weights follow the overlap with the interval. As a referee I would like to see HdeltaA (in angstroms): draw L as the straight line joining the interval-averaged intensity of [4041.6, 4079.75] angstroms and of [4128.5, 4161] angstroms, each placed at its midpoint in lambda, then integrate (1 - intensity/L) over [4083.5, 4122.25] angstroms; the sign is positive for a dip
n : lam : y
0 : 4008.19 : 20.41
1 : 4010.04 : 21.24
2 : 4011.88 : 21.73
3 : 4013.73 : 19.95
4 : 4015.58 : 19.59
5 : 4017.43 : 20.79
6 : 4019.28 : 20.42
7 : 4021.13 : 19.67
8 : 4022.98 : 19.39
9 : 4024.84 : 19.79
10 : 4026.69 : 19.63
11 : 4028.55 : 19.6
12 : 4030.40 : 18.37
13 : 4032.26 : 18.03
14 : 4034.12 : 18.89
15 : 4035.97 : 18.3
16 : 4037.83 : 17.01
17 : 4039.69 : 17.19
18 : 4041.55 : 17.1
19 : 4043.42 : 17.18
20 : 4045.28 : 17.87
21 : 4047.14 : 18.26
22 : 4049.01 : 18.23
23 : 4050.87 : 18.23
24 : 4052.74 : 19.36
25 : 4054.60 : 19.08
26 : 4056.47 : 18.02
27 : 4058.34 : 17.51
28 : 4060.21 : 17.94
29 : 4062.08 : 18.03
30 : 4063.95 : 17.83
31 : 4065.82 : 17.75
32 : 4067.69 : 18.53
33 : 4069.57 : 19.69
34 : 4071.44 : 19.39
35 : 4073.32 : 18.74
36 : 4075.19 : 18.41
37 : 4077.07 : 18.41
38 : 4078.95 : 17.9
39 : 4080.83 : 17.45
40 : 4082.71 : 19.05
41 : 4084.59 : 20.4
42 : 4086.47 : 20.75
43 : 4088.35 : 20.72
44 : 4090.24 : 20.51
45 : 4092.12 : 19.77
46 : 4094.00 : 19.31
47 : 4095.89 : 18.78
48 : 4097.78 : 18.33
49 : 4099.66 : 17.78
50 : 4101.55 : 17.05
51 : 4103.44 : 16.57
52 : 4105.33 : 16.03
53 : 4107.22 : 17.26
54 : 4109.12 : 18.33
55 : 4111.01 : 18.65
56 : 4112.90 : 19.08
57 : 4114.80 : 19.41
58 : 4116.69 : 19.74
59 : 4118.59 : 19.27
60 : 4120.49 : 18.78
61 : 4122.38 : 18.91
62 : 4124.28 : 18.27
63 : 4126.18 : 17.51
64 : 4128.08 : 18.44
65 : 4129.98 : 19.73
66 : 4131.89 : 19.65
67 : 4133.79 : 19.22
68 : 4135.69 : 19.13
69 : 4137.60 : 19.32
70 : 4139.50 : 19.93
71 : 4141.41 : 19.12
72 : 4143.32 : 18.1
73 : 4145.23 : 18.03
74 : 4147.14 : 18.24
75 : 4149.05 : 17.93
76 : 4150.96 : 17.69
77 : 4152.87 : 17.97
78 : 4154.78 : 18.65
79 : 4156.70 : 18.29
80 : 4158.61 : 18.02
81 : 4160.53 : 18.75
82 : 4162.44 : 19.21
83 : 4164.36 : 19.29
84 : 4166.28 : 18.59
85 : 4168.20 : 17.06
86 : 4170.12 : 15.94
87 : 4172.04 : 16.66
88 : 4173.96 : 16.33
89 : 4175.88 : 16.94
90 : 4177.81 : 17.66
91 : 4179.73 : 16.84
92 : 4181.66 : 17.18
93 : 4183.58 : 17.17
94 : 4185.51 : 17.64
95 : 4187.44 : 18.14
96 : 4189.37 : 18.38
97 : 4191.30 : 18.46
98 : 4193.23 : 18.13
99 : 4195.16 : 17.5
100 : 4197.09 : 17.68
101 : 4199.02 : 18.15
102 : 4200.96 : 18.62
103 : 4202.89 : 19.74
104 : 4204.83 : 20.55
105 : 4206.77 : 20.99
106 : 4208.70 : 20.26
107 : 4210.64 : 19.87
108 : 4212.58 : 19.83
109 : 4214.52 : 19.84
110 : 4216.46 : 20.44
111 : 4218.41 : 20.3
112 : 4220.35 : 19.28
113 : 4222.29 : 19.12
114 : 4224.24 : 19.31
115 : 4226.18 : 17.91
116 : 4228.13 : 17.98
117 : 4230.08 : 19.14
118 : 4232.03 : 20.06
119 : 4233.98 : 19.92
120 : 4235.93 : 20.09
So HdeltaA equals -0.72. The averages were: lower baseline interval 18.3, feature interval 18.8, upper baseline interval 18.7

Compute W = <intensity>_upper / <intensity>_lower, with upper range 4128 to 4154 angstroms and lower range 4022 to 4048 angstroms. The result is 1.0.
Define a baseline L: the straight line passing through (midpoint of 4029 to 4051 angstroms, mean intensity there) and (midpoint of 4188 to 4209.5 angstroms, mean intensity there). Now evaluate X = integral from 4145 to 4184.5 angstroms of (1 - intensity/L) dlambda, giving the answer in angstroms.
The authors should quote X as 2.1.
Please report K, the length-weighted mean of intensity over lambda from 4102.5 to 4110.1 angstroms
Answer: 17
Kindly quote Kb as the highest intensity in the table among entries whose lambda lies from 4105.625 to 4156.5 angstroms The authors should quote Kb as 19.93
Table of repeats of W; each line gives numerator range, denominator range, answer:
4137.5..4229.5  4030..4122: 1.00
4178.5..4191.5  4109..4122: 0.92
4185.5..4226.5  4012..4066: 1.03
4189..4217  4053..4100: 1.02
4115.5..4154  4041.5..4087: 1.02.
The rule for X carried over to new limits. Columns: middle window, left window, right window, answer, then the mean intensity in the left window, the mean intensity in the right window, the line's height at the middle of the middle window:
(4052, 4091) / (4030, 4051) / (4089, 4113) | -1.6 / 17.9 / 18.3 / 18.1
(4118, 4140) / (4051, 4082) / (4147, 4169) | -0.8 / 18.4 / 18.3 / 18.3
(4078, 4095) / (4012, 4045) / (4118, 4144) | -0.5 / 18.9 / 19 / 18.9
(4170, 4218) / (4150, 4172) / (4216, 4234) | 0.7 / 18.1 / 19.3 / 18.7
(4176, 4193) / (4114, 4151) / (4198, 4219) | 1.6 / 18.8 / 19.9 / 19.5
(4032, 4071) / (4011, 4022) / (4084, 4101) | 3.6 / 20.4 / 19.5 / 20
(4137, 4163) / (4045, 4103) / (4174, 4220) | 0.2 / 18.7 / 18.7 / 18.7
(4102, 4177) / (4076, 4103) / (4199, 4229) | 3.5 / 19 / 19.6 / 19.2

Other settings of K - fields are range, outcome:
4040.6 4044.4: 17.1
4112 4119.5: 19.4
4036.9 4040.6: 17.1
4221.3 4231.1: 18.7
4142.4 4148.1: 18.1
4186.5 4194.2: 18.3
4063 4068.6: 18.1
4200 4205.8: 19.6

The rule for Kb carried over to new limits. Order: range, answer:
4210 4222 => 20.44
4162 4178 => 19.29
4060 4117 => 20.75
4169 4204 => 19.74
